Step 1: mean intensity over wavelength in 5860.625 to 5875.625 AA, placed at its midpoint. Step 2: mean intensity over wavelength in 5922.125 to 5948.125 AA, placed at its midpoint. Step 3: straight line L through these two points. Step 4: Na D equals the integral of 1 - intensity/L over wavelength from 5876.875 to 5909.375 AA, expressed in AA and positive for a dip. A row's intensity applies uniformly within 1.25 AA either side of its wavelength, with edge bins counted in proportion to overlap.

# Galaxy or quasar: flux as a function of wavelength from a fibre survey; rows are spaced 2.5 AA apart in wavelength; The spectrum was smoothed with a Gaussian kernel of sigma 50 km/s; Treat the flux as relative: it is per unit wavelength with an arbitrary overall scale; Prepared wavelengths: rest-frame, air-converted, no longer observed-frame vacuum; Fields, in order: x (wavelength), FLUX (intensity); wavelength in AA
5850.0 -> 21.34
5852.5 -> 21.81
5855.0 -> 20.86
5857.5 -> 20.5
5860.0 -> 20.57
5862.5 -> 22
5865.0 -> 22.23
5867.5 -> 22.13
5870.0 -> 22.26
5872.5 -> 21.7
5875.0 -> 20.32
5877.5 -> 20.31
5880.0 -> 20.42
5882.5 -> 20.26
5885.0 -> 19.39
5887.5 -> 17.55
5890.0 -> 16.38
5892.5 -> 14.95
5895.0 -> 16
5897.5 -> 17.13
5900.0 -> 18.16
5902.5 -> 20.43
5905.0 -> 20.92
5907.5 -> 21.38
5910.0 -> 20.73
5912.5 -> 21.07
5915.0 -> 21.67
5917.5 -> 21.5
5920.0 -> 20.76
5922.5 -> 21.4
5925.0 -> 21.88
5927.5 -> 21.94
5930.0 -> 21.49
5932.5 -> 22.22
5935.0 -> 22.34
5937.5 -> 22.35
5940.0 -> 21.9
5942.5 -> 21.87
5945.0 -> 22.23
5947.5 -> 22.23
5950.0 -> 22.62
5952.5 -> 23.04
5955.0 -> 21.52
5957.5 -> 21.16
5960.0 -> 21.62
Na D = 4.67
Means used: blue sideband 21.8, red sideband 22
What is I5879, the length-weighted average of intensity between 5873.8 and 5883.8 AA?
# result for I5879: 20.3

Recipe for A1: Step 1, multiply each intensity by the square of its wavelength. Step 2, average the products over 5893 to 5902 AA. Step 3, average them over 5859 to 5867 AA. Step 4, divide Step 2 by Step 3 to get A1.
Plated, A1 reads 0.80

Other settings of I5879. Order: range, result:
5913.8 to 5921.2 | 21.3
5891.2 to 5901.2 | 16.6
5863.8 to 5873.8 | 22.1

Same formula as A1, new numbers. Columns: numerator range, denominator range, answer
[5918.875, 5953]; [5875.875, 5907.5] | 1.20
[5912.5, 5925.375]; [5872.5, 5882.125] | 1.06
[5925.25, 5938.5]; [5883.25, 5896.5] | 1.32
